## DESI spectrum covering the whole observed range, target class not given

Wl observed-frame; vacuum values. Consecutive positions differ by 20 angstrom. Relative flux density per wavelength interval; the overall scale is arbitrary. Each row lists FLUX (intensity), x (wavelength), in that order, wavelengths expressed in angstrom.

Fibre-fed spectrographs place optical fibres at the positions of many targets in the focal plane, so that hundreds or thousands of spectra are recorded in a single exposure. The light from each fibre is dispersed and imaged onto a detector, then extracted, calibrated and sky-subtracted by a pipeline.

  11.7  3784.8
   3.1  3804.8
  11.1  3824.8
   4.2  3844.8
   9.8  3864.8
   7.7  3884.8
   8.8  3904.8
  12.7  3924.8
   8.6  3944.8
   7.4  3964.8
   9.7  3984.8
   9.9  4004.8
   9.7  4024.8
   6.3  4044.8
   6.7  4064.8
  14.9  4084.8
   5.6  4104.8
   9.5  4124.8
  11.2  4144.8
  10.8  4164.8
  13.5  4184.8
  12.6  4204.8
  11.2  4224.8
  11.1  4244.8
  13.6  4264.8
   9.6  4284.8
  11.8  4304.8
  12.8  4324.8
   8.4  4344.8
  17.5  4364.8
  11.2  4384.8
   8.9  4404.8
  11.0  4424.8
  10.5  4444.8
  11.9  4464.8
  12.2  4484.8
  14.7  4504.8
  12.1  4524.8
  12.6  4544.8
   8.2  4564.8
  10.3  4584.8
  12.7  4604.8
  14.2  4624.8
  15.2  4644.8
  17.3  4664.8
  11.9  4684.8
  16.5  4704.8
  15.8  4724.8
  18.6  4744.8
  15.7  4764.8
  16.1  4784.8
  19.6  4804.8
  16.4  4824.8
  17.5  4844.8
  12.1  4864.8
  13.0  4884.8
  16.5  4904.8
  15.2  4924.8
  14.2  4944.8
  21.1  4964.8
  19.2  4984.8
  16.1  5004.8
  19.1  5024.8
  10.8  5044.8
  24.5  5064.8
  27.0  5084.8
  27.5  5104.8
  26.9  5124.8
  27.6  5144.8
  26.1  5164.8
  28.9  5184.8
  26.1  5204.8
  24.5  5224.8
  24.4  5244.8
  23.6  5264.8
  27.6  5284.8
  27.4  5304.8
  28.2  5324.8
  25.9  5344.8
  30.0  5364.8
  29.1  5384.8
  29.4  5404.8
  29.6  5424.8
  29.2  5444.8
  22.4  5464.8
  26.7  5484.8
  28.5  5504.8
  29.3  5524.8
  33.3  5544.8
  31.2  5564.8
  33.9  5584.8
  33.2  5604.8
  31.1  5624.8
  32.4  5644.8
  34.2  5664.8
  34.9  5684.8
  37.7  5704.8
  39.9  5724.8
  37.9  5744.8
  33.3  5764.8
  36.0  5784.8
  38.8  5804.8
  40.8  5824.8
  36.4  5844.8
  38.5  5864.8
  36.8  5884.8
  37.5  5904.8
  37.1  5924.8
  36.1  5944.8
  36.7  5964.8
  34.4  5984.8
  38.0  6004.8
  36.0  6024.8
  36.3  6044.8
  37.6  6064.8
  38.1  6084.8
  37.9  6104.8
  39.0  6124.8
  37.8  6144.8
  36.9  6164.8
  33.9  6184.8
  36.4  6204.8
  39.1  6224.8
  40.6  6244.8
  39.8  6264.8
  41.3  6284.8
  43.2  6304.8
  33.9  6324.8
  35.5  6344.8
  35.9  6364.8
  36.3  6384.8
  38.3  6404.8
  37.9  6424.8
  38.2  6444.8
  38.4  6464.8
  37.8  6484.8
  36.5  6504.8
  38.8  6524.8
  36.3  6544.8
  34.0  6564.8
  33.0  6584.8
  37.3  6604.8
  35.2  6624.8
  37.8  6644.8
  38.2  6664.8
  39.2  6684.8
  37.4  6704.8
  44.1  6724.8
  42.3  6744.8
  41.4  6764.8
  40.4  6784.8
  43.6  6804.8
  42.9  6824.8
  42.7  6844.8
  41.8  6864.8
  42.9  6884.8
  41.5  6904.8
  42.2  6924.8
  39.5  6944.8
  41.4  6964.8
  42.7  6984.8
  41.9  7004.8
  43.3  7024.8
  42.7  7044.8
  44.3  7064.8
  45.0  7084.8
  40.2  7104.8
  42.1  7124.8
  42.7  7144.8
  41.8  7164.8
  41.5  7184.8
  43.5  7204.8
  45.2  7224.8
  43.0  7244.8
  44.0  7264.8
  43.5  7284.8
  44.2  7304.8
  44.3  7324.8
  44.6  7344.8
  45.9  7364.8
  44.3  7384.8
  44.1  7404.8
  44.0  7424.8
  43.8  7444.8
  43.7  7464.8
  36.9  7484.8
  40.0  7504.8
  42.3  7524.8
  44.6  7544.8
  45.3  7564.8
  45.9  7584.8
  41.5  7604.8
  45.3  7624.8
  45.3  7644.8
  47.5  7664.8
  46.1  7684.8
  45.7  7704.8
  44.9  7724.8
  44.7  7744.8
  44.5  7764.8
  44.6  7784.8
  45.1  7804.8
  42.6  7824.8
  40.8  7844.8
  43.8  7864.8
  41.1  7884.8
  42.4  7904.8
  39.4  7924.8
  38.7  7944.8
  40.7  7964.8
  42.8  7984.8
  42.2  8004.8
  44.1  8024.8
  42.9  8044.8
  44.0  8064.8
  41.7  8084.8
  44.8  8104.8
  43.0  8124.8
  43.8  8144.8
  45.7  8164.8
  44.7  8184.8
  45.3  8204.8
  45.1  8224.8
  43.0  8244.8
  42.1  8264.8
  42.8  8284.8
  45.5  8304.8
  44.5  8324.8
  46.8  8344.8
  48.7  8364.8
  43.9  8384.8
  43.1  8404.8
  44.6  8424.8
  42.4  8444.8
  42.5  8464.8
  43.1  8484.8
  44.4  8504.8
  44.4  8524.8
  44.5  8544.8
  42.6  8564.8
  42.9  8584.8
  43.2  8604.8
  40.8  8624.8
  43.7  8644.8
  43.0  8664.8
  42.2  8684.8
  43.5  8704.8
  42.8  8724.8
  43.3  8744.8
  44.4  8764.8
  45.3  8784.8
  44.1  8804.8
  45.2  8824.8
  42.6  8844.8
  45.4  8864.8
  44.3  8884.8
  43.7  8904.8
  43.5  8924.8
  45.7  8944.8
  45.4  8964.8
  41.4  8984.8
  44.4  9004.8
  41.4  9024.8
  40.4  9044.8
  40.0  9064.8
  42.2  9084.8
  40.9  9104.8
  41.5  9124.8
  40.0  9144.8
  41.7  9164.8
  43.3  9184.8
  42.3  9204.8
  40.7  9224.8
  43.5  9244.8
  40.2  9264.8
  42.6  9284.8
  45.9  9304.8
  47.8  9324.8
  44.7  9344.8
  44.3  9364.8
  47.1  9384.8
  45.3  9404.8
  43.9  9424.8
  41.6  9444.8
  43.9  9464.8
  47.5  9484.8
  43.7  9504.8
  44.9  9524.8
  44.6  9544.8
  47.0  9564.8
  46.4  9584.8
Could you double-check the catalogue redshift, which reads 0.27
